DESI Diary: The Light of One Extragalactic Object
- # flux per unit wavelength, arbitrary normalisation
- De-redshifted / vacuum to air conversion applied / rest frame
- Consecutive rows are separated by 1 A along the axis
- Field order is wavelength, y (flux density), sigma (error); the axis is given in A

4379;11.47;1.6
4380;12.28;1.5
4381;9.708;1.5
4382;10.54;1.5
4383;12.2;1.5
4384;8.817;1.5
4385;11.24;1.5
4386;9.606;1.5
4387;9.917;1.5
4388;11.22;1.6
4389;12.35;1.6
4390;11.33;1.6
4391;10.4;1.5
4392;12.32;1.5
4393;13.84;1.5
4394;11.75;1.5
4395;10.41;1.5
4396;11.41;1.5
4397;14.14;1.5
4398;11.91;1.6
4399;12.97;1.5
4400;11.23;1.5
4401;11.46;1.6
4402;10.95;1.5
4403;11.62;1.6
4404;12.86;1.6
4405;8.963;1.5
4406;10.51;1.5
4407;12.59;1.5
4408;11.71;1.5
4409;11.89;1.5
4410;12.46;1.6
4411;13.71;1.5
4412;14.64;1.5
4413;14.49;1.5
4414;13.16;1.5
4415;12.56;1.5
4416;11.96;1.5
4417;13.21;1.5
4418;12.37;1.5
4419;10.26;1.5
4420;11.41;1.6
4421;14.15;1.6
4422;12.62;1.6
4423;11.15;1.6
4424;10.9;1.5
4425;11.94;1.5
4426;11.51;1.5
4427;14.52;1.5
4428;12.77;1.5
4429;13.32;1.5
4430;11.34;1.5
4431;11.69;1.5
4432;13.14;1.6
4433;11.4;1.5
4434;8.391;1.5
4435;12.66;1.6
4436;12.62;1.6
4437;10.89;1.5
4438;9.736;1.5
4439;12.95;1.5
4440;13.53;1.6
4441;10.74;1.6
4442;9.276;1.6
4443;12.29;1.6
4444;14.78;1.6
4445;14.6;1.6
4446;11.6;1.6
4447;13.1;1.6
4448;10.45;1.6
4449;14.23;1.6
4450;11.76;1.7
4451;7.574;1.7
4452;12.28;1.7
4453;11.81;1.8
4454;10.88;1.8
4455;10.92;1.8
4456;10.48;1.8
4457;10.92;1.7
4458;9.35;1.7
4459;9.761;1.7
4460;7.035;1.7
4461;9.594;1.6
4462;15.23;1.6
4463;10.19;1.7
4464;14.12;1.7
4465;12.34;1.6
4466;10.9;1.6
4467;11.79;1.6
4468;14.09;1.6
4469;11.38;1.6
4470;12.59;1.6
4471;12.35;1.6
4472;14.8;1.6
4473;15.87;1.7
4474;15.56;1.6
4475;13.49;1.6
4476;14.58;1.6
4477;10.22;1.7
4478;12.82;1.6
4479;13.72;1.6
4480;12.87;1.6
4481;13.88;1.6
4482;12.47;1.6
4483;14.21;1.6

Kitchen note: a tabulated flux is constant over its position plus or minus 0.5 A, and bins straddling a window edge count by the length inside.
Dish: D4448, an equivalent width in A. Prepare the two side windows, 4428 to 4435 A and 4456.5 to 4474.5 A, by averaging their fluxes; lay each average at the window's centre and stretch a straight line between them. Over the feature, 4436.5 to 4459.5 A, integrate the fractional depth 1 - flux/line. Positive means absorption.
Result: 0.8 A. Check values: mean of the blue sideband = 11.7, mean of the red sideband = 12.1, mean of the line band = 11.5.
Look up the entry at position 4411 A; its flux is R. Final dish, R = 13.71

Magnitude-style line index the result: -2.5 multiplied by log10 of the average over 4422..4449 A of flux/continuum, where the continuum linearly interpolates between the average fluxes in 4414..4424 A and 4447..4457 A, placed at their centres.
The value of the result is -0.03 mag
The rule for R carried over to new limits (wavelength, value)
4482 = 12.47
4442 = 9.276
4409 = 11.89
